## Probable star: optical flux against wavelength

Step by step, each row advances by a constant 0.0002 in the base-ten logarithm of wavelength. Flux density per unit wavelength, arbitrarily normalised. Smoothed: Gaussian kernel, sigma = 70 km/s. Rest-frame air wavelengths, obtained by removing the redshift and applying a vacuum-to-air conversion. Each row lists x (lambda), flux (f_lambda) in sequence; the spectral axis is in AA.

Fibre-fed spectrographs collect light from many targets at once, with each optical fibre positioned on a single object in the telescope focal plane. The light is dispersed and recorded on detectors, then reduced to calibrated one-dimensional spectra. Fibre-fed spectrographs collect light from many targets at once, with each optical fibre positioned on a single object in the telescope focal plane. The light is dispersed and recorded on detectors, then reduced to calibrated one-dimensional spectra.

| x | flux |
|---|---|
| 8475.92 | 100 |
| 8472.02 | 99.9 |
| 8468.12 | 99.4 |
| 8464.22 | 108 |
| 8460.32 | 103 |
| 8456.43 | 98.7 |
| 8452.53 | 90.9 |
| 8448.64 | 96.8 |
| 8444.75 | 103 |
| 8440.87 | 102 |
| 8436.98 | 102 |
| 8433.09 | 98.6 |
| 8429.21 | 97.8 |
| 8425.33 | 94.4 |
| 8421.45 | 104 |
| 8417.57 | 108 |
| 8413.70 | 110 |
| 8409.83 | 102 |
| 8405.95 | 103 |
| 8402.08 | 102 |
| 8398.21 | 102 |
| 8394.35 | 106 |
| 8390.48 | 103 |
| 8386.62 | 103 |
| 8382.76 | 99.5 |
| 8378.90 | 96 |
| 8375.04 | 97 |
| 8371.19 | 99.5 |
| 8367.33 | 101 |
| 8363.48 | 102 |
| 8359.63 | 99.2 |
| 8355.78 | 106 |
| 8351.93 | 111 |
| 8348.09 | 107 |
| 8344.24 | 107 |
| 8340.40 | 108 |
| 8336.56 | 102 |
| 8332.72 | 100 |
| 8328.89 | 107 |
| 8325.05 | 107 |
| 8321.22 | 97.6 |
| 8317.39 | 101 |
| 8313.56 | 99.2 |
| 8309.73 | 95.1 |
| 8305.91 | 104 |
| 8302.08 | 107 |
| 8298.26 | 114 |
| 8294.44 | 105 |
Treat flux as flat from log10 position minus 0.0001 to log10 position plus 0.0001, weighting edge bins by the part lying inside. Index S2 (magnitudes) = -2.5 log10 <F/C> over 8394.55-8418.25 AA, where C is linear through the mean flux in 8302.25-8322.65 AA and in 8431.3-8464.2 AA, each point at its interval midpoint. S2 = -0.05 mag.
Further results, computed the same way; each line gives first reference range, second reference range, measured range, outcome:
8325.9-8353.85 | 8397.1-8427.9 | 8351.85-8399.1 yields 0.03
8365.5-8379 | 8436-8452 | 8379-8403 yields -0.03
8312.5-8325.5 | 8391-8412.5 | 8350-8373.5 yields -0.01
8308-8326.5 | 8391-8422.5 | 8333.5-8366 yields -0.04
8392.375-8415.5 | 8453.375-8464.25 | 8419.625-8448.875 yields 0.03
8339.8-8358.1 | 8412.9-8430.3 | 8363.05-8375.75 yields 0.07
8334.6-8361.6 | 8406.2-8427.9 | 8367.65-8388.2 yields 0.06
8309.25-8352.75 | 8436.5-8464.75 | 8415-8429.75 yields -0.01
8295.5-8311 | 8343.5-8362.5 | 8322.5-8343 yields 0.01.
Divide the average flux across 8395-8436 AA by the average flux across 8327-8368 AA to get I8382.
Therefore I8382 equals 0.98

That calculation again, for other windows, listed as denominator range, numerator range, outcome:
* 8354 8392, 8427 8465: 0.99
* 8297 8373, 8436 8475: 0.97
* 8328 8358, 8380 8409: 0.97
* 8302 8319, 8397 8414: 1.03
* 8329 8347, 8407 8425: 1.00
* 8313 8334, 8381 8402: 1.00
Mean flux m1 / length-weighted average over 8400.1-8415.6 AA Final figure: 104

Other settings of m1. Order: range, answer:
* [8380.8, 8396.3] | 103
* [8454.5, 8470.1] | 102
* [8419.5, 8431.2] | 98.7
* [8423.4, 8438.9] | 98.2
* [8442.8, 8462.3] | 98.5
